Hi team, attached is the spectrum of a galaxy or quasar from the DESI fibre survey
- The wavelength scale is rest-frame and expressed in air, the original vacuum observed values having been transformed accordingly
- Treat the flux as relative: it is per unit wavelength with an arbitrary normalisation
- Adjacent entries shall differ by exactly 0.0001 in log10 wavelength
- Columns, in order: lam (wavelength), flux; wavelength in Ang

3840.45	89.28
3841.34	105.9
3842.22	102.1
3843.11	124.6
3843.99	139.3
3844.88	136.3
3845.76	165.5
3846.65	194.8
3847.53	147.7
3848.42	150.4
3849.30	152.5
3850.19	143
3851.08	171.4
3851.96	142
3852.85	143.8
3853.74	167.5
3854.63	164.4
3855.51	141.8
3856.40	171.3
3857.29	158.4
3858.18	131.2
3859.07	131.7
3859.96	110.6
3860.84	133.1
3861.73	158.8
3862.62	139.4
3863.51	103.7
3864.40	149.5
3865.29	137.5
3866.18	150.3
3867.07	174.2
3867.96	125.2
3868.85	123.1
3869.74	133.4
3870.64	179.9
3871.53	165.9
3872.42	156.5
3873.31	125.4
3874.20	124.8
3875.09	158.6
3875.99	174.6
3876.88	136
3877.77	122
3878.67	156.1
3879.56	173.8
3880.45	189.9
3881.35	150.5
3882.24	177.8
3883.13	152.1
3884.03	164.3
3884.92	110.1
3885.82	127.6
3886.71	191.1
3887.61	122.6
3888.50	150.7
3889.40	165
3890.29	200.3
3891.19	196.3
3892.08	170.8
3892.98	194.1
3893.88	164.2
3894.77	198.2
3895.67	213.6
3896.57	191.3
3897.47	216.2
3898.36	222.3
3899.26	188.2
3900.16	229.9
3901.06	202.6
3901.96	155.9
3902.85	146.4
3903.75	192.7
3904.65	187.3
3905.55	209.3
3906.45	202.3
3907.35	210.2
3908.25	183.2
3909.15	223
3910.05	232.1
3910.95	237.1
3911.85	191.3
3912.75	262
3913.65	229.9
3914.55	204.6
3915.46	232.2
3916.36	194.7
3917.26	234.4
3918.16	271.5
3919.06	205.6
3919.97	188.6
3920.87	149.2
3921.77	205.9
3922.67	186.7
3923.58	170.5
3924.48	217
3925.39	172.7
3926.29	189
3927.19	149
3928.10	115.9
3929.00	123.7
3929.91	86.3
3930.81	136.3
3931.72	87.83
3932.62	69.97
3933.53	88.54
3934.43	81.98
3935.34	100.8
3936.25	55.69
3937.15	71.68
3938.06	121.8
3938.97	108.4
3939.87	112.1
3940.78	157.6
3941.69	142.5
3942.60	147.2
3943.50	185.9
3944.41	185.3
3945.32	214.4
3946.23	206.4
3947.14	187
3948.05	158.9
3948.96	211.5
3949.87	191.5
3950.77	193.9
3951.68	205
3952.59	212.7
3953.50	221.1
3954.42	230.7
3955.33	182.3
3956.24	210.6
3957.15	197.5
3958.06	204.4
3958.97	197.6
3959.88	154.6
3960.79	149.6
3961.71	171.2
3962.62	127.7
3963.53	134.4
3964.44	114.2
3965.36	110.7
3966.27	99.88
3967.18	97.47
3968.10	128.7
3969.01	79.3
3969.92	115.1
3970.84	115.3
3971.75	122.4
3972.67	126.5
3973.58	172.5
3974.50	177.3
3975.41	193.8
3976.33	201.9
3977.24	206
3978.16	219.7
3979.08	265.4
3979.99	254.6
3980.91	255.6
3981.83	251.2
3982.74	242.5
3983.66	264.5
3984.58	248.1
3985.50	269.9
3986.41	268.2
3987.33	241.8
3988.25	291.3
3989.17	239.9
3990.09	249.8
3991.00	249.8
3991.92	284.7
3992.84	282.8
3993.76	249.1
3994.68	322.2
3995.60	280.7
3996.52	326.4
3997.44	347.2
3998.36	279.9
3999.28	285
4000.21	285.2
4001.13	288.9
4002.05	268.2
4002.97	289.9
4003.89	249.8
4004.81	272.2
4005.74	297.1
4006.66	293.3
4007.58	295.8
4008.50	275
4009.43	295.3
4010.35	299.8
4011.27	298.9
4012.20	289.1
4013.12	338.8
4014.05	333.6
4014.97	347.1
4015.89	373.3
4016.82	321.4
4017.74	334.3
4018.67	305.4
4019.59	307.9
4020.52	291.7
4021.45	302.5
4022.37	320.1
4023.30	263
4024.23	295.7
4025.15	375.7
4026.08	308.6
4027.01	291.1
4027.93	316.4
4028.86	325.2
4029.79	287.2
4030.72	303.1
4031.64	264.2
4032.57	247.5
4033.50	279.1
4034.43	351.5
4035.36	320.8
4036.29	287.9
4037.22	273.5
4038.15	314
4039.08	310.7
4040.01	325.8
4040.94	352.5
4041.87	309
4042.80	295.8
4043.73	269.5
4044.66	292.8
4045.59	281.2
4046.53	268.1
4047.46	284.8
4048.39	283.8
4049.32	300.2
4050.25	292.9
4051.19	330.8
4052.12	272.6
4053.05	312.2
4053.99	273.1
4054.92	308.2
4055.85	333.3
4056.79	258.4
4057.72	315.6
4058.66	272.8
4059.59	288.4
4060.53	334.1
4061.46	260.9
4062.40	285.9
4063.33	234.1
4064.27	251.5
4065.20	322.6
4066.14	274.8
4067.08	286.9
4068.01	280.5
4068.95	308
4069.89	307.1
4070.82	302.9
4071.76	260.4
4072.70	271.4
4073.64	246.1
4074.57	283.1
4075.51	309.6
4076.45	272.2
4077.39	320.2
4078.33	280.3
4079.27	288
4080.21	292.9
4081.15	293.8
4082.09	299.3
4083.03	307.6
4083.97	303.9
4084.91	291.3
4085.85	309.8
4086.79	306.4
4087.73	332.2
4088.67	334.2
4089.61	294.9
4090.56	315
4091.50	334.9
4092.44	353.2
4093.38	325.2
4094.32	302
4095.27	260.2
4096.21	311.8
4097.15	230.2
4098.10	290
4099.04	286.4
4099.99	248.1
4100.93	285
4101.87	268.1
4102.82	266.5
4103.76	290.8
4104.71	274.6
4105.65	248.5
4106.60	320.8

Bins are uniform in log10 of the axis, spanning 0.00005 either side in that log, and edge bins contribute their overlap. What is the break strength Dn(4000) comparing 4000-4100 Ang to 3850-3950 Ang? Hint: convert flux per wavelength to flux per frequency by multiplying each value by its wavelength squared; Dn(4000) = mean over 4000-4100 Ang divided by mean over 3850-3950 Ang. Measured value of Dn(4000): 1.95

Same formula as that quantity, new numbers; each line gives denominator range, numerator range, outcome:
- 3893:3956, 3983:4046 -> 1.74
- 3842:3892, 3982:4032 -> 2.09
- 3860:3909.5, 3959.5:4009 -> 1.41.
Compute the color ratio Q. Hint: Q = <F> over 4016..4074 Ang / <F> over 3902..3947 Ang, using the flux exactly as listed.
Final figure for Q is 1.76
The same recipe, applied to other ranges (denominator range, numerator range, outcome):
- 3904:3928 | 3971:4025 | 1.34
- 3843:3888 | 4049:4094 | 1.99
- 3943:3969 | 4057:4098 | 1.70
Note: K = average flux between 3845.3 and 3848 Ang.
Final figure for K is 169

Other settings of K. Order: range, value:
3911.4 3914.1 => 228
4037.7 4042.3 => 323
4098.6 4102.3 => 272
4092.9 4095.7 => 296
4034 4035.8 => 336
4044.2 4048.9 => 282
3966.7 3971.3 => 107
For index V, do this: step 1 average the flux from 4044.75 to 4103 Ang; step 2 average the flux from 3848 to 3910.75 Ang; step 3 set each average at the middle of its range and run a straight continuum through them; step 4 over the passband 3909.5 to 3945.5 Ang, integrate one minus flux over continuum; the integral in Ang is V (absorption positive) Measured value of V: 5.91 Ang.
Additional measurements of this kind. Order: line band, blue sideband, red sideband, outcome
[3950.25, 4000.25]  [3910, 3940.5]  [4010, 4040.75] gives 5.61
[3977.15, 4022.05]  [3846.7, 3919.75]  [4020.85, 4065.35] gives -3.73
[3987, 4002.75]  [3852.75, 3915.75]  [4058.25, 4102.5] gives -2.77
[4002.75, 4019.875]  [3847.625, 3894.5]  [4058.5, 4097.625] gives -3.99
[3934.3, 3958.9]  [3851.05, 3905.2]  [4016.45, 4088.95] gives 5.38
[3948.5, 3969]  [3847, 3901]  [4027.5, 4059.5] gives 5.30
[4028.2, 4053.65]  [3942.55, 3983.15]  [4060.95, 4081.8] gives -4.38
